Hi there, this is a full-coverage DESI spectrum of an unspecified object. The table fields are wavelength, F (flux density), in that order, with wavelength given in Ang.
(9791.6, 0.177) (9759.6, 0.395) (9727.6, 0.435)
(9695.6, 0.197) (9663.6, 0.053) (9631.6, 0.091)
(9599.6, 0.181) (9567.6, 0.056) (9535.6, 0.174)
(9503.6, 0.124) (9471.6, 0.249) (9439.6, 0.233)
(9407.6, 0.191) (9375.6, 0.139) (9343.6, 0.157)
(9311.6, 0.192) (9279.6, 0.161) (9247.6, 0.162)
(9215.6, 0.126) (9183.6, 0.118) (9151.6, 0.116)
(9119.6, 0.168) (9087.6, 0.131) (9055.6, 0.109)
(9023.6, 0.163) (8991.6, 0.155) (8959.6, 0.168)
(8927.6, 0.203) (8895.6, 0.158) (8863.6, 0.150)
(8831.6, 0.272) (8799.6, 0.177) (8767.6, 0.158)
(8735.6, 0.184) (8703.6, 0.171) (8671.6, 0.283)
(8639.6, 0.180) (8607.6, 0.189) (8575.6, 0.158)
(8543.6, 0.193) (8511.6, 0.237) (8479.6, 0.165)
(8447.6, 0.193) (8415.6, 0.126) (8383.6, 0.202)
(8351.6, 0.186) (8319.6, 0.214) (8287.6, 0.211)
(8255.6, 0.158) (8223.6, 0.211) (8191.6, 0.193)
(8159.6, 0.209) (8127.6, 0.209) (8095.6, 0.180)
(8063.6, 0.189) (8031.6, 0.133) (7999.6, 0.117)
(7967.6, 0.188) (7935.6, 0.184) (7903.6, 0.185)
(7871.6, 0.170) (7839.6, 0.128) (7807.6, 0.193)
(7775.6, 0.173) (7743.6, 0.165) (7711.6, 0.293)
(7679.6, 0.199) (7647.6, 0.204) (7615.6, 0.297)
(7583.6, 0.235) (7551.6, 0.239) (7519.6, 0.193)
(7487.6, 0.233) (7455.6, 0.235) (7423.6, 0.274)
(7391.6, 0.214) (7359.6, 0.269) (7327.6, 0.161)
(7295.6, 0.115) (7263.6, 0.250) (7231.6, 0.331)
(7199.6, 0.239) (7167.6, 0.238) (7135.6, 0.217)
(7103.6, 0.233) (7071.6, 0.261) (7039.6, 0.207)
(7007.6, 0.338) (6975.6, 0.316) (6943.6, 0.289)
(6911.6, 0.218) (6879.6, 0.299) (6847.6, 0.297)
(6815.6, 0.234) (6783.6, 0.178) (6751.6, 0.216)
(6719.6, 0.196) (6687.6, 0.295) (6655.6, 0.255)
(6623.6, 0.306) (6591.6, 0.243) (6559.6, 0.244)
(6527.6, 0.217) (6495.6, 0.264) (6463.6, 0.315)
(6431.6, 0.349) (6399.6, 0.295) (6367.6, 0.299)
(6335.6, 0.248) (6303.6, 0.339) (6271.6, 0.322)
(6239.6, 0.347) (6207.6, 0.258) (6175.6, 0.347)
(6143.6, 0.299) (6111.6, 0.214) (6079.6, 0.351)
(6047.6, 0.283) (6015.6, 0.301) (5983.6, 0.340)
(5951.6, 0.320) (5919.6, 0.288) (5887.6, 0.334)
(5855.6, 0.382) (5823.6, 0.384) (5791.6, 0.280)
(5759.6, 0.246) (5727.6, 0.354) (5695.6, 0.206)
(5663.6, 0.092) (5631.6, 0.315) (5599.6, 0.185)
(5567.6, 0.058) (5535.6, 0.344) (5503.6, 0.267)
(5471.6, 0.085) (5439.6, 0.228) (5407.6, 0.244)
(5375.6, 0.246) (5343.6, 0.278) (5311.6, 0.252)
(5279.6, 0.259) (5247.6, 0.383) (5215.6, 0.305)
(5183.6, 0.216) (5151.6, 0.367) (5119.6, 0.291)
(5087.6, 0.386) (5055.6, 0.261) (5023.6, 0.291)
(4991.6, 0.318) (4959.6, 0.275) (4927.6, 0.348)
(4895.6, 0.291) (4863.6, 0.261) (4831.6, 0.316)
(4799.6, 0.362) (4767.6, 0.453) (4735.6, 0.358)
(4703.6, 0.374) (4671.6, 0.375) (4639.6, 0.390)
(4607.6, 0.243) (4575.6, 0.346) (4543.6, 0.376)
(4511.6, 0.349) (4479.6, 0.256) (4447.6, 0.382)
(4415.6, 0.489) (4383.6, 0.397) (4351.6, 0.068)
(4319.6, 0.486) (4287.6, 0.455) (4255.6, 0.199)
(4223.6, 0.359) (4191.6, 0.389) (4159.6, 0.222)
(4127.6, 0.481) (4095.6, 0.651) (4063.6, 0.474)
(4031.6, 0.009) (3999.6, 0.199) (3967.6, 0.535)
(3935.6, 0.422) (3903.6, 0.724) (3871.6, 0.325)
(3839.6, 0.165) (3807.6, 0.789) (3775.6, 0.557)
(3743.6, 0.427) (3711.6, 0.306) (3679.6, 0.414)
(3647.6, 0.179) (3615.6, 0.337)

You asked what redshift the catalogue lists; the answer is 1.613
